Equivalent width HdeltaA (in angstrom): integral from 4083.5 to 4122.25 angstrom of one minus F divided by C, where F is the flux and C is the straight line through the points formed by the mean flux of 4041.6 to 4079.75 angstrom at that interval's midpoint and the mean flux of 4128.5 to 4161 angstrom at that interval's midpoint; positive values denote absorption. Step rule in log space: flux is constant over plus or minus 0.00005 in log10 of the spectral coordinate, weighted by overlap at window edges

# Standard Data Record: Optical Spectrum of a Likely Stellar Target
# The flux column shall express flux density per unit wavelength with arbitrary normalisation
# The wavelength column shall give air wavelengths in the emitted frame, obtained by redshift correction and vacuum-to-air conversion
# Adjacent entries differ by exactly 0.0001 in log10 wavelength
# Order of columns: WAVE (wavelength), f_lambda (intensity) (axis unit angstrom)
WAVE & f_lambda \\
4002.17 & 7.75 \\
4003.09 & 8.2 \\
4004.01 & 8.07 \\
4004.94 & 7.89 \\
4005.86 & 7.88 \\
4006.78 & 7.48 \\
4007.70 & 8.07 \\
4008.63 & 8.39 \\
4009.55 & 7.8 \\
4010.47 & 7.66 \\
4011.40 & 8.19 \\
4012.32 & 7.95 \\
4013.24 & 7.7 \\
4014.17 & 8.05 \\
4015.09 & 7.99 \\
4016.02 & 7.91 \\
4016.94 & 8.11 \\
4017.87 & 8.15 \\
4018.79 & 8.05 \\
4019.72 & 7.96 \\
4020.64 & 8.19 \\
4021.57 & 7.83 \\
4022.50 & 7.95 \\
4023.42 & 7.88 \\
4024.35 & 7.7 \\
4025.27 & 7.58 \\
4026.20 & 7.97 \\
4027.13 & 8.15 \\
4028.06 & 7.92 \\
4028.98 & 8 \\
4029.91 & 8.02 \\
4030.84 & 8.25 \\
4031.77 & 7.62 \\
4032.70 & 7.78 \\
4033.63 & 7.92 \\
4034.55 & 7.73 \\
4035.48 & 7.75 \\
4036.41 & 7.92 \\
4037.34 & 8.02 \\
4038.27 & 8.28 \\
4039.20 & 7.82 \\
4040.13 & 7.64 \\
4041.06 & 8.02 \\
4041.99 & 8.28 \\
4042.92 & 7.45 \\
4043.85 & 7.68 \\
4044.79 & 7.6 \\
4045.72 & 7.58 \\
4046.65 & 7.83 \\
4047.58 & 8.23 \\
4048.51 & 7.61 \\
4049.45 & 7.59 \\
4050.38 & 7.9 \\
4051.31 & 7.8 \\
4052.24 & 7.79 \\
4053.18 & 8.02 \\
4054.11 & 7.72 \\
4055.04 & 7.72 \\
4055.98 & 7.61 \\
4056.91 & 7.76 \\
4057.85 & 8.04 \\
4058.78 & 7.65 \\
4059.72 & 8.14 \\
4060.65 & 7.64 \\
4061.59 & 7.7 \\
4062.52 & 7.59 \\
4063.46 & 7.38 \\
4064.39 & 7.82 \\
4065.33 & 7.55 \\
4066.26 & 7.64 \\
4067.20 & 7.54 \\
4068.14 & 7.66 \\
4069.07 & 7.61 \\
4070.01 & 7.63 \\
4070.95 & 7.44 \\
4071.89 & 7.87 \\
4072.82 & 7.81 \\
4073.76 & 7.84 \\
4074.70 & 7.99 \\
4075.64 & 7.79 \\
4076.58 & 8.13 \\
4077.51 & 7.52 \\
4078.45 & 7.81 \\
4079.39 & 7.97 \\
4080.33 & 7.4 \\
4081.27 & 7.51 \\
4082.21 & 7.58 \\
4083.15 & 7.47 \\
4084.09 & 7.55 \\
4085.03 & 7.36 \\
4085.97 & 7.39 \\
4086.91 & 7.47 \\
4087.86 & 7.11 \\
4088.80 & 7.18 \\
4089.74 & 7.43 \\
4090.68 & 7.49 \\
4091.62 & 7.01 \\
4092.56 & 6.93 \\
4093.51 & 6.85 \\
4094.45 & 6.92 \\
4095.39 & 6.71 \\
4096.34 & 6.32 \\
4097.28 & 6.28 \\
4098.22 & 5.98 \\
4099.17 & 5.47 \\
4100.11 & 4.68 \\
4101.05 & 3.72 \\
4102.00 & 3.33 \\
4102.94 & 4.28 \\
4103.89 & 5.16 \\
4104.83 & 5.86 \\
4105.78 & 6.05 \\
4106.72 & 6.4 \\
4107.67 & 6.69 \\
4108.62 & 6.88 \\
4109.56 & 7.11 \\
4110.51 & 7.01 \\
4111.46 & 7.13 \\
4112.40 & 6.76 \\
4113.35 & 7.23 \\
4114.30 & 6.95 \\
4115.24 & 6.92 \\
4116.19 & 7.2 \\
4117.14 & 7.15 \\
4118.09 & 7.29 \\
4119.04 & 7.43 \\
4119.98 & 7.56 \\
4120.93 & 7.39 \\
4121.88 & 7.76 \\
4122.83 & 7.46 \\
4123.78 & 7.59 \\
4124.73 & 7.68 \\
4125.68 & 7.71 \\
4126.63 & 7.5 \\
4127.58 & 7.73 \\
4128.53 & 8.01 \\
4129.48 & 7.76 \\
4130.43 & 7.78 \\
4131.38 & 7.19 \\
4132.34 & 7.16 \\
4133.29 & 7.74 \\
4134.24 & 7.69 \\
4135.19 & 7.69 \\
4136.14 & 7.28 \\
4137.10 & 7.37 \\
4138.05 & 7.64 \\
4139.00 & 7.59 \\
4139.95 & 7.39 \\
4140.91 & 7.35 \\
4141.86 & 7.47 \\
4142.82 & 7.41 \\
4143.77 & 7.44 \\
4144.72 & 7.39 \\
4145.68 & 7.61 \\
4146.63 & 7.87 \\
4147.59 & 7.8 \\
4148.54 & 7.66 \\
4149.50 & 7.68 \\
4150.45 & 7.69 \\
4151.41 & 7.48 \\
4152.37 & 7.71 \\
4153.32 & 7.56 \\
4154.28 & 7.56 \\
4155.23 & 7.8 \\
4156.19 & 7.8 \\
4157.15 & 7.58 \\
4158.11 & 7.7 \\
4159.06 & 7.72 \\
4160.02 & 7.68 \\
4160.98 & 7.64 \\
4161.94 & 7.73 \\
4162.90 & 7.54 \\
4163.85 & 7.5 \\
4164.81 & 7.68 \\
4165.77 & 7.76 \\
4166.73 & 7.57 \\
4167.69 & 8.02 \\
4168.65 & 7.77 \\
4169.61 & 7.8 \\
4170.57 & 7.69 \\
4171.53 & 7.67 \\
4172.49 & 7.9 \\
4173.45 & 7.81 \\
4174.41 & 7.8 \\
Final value 5.31 angstrom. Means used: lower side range 7.75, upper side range 7.59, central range 6.62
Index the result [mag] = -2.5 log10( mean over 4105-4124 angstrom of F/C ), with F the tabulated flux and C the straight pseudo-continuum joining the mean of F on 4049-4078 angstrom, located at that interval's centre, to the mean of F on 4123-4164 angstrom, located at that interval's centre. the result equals 0.09 mag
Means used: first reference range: 7.74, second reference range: 7.6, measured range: 7.07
